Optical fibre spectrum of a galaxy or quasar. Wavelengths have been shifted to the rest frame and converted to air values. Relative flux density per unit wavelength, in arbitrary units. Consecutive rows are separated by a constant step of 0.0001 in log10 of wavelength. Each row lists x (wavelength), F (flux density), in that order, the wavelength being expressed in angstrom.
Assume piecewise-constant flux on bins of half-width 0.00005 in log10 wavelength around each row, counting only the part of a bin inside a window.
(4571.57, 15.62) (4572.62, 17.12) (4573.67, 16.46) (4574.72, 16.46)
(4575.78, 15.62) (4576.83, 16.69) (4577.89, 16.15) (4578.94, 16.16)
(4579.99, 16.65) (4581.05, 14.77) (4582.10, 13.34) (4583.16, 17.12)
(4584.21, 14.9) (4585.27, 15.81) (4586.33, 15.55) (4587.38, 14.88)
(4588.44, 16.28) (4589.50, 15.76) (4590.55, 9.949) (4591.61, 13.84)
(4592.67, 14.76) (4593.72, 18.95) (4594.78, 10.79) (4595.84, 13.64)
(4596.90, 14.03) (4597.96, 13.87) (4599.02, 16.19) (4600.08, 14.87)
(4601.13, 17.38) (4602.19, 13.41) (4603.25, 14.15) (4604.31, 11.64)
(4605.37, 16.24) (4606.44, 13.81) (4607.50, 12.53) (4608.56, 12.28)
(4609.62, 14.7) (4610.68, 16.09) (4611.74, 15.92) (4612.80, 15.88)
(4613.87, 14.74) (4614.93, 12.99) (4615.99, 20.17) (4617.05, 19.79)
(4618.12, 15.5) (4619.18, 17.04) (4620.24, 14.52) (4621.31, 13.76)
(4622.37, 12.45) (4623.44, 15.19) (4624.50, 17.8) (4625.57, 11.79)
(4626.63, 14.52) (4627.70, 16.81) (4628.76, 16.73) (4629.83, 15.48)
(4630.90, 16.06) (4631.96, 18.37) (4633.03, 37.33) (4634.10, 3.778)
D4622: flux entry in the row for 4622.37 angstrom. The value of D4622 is 12.45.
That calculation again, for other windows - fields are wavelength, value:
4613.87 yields 14.74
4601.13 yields 17.38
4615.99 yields 20.17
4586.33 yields 15.55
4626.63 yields 14.52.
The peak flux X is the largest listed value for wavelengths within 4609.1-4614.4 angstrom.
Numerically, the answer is 16.09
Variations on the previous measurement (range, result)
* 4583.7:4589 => 16.28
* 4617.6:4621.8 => 17.04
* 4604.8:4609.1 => 16.24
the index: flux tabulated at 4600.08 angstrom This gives 14.87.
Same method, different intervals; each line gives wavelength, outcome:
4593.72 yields 18.95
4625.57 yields 11.79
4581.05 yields 14.77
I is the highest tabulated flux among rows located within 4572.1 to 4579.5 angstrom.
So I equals 17.12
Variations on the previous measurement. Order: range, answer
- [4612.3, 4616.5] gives 20.17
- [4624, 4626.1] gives 17.8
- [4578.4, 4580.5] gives 16.65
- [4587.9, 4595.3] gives 18.95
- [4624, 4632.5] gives 18.37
